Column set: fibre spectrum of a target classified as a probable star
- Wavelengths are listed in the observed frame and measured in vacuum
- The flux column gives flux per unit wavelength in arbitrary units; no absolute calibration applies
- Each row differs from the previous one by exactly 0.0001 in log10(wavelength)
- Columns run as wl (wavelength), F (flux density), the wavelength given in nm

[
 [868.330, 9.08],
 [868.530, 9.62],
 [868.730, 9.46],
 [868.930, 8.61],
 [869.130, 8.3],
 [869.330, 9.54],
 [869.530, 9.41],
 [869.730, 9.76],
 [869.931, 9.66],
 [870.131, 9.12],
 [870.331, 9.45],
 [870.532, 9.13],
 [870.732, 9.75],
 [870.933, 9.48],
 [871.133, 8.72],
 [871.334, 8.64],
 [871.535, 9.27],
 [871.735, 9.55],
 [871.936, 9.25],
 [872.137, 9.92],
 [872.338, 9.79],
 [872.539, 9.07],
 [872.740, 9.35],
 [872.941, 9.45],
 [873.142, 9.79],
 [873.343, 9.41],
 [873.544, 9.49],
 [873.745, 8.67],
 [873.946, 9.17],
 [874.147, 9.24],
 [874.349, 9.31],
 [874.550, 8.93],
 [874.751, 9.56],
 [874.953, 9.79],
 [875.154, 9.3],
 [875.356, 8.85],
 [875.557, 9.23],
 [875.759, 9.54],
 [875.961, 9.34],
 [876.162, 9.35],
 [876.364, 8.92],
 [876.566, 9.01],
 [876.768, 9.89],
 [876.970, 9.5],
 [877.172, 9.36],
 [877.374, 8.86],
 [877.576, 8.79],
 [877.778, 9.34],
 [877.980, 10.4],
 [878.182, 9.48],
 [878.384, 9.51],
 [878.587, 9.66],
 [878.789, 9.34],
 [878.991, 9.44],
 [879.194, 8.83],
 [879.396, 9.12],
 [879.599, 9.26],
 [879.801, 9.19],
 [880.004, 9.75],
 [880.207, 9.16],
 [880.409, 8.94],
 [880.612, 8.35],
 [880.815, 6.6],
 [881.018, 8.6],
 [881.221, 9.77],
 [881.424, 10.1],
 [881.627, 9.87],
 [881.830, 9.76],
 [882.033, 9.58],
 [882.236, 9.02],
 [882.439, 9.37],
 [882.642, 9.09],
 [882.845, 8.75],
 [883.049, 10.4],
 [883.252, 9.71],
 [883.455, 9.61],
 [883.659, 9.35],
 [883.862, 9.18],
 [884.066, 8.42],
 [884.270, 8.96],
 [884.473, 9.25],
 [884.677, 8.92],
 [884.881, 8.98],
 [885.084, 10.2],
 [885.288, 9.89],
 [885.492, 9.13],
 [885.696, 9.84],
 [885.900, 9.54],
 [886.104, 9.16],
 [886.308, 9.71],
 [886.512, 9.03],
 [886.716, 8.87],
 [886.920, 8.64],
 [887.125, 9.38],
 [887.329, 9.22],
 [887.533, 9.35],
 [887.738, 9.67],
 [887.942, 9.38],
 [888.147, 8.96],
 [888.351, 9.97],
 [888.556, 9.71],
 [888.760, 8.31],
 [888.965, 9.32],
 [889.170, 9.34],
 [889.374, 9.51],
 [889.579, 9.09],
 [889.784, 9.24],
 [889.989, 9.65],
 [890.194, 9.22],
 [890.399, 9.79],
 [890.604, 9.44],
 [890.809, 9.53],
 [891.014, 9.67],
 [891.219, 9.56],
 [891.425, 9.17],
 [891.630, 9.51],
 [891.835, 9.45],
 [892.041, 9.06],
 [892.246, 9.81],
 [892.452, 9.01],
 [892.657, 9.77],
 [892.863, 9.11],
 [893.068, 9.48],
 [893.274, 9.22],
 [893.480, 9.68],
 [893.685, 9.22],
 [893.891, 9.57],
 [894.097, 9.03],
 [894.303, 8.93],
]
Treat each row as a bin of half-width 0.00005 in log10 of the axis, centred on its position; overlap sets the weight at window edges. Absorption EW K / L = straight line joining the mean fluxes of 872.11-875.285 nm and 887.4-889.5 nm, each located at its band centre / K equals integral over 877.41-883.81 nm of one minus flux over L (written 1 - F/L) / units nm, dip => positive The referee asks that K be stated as 0.05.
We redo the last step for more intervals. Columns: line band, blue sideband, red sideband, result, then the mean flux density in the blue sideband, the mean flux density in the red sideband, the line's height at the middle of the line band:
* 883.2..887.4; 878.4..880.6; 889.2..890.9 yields 0.03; 9.24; 9.43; 9.34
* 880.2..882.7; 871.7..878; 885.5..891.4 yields 0.07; 9.34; 9.35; 9.35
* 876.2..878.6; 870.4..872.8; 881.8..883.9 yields 0.00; 9.32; 9.44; 9.38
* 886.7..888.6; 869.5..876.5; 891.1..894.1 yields 0.01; 9.33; 9.39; 9.37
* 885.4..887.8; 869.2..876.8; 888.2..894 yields 0.02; 9.34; 9.4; 9.39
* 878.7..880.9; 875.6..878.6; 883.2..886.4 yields 0.11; 9.38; 9.36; 9.38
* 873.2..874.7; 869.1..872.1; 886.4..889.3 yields 0.01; 9.31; 9.23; 9.29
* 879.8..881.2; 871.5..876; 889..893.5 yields 0.10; 9.36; 9.42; 9.38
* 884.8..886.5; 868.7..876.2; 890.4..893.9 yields -0.03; 9.31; 9.43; 9.39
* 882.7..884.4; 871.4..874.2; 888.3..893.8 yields 0.02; 9.38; 9.4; 9.39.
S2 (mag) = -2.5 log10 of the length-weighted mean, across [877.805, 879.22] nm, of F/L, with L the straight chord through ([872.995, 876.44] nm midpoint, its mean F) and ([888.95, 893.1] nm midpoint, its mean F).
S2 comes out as -0.03 mag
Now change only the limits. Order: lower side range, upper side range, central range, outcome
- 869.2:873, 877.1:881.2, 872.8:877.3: -0.01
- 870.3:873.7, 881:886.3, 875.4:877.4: 0.01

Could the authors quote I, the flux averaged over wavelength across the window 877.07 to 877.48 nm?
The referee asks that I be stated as 9.11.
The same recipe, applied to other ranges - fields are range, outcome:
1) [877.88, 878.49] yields 9.79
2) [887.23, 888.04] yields 9.41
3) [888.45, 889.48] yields 9.24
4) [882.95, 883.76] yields 9.77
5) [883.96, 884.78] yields 8.88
